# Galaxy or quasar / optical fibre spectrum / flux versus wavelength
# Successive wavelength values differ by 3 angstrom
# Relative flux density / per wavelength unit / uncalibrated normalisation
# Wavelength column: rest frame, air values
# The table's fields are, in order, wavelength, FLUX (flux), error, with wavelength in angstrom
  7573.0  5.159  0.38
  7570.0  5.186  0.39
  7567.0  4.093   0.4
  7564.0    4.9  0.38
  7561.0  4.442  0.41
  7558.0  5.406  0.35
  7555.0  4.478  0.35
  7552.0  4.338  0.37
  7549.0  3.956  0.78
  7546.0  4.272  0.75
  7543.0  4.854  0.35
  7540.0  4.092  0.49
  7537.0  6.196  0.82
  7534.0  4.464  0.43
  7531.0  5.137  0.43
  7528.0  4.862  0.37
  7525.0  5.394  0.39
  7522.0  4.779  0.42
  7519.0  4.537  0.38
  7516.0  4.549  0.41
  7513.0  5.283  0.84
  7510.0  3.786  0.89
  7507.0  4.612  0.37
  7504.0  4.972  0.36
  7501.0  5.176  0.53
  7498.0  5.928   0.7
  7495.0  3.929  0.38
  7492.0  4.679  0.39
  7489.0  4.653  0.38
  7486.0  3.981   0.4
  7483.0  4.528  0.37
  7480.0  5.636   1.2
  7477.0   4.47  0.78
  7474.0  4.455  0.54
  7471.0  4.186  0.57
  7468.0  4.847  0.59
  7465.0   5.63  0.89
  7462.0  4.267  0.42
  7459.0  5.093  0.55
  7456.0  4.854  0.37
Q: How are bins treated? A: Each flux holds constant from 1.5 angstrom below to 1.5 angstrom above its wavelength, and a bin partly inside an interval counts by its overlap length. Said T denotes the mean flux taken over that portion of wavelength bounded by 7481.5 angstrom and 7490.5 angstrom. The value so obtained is 4.39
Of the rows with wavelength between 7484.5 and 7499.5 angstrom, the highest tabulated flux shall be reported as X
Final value 5.928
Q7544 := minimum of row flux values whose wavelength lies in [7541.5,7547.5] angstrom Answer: 4.272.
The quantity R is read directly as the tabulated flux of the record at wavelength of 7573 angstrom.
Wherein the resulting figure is 5.159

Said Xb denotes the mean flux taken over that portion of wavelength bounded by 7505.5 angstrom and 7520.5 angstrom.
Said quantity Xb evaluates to 4.55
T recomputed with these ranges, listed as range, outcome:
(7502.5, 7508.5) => 4.79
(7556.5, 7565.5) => 4.92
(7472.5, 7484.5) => 4.77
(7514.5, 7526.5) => 4.81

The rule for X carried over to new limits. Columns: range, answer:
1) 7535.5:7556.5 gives 6.196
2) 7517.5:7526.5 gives 5.394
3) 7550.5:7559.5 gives 5.406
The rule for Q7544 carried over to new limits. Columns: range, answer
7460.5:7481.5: 4.186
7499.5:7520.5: 3.786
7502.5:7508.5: 4.612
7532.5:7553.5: 3.956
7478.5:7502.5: 3.929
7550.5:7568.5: 4.093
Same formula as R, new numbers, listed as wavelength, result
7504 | 4.972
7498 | 5.928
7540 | 4.092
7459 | 5.093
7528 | 4.862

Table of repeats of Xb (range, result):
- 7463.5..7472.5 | 4.89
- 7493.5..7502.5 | 5.01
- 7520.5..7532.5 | 5.04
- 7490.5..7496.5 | 4.3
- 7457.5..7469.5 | 4.96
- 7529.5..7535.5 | 4.8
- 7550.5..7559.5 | 4.74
